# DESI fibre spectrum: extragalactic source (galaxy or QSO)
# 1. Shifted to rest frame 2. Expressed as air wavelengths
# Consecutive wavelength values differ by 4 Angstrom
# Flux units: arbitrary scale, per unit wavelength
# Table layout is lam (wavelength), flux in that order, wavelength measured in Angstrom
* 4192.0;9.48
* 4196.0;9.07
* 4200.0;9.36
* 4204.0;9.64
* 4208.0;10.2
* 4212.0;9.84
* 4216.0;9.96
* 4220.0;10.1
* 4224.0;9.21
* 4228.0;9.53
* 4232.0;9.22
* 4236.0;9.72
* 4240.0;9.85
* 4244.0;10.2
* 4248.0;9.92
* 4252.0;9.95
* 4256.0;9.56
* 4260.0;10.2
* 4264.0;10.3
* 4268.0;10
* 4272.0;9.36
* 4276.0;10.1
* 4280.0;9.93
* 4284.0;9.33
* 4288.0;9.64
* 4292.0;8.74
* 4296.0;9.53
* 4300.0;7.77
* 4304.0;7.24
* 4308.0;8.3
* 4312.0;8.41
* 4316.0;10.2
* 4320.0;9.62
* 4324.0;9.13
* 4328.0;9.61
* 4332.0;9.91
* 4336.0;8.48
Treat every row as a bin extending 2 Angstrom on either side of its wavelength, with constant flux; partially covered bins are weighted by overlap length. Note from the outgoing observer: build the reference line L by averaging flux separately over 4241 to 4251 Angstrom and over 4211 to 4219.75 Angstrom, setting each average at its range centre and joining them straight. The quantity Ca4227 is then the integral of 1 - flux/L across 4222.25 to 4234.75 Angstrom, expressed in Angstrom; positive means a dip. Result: 0.8 Angstrom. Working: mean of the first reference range 9.95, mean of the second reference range 10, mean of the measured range 9.35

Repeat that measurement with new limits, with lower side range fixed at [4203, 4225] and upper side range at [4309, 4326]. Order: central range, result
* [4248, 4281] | -1.2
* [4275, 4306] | 1.4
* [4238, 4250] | -0.4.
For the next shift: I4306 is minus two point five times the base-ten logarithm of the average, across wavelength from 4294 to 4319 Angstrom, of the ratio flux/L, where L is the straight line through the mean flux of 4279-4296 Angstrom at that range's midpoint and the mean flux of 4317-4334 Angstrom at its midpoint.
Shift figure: 0.11 mag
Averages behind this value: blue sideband 9.39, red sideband 9.6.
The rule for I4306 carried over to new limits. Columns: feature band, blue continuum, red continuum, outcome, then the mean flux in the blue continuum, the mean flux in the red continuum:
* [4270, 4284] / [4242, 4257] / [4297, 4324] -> -0.043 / 9.93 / 8.66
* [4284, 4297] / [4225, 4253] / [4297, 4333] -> -0.014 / 9.74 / 8.9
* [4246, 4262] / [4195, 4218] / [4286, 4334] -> -0.059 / 9.7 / 9.01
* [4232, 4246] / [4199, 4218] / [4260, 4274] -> 0.006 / 9.82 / 9.93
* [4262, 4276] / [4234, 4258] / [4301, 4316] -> -0.073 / 9.87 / 8.26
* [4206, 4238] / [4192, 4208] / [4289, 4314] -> -0.055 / 9.48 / 8.38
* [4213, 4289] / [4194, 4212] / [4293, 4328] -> -0.063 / 9.6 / 8.82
